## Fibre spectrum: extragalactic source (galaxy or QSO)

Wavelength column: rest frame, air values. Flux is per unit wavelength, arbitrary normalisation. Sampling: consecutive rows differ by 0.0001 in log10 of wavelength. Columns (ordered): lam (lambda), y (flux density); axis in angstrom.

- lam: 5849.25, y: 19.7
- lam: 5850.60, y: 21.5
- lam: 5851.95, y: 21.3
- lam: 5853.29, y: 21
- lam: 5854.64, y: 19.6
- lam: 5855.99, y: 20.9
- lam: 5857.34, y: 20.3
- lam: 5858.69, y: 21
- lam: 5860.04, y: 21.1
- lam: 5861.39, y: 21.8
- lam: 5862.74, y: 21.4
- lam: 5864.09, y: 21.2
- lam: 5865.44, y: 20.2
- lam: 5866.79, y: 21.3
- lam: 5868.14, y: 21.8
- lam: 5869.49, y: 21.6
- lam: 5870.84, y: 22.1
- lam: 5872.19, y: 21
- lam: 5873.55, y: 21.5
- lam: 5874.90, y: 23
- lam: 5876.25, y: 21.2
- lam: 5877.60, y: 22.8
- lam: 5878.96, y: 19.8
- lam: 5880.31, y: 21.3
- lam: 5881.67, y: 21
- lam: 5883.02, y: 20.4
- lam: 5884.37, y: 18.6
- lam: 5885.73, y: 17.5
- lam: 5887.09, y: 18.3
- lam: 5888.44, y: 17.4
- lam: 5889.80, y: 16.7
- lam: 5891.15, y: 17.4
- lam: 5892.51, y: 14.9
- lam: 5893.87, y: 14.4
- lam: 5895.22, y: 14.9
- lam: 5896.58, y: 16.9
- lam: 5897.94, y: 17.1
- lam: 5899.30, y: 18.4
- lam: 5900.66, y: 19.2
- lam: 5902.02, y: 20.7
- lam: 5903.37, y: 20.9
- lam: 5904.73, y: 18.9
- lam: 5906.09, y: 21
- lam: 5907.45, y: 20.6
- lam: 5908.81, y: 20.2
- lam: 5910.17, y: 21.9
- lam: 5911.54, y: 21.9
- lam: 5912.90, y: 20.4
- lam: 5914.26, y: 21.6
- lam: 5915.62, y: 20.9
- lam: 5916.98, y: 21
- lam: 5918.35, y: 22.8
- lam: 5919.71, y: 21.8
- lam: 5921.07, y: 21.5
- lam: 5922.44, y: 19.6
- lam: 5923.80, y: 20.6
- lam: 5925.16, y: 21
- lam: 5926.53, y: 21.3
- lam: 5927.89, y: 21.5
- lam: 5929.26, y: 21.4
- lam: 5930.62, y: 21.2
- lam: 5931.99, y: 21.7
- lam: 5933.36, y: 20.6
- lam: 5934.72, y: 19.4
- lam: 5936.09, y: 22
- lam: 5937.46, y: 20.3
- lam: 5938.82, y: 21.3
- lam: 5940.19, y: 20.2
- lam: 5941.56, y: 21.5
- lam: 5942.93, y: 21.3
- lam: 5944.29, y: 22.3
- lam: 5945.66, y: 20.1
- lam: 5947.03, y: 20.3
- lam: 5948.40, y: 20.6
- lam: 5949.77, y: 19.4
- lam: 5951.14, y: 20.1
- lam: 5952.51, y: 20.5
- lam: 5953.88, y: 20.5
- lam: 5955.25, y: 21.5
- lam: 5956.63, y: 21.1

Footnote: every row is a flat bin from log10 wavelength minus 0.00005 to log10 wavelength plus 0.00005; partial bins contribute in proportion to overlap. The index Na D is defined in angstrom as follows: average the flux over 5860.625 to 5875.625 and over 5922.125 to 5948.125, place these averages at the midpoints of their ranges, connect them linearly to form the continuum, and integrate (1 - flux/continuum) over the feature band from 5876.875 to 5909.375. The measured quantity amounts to 4.0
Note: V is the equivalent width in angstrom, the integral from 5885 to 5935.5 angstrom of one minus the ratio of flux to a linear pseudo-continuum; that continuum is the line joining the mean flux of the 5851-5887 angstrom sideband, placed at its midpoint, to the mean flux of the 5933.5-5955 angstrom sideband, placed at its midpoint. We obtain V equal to 2.7 angstrom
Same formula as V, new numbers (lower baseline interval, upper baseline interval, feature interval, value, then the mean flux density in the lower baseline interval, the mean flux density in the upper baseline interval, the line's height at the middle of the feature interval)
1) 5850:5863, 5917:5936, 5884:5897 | 2.7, 21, 21.1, 21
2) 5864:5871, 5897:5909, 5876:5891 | 0.8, 21.3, 19.6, 20.6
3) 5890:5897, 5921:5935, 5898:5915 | -2.6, 15.7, 20.9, 17.7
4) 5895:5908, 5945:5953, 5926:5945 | -1.3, 19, 20.2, 19.8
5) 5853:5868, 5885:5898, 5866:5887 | -2.5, 20.9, 16.5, 18.6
